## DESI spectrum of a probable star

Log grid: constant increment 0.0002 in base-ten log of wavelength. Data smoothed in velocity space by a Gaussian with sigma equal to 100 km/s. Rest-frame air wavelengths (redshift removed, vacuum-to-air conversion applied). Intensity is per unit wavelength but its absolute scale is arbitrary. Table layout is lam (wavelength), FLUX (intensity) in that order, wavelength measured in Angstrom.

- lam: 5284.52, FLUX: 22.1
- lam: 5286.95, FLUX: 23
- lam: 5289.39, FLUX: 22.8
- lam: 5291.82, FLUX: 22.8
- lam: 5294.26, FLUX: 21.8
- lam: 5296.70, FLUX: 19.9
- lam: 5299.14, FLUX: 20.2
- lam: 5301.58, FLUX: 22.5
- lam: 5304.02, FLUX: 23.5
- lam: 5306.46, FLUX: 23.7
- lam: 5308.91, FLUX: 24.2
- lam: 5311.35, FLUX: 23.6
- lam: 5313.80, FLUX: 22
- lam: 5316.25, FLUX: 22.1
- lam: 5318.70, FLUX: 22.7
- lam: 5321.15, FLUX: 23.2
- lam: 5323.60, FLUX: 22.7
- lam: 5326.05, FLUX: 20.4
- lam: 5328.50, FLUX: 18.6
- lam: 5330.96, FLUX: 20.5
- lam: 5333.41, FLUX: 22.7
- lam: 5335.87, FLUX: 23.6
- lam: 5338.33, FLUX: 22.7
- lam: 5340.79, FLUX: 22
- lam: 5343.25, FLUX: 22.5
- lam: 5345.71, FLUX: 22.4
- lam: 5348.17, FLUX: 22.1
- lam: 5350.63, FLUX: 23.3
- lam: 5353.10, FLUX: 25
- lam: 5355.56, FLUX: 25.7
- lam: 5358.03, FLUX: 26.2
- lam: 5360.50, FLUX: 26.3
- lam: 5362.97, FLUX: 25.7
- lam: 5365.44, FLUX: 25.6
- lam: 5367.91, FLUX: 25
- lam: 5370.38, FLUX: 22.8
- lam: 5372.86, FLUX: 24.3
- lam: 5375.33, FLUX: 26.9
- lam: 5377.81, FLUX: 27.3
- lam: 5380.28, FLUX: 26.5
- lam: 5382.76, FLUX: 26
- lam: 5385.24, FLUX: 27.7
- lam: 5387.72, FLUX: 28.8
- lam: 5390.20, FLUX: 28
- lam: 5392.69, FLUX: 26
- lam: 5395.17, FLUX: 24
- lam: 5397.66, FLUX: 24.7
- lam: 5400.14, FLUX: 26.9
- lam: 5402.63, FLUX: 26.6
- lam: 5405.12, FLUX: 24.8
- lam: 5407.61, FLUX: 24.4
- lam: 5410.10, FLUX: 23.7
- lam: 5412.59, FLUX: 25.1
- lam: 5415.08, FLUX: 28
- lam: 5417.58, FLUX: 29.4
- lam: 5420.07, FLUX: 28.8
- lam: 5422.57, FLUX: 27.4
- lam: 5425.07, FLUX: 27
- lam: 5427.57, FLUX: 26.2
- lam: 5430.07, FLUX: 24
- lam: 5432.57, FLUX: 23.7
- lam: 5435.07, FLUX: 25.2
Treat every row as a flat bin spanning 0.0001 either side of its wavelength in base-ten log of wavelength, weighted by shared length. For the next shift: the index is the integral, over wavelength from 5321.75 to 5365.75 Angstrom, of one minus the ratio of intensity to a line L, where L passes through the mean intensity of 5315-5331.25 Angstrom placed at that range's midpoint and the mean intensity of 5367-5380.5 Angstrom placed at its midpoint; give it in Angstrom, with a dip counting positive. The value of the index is -0.1 Angstrom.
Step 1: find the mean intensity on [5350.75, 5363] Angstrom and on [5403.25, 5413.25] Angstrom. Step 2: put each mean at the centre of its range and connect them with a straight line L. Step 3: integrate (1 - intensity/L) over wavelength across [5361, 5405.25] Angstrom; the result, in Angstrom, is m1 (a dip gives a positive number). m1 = -1.7 Angstrom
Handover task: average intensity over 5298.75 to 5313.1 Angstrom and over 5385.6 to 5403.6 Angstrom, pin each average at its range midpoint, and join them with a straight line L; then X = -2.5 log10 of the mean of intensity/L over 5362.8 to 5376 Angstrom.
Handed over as 0.03 mag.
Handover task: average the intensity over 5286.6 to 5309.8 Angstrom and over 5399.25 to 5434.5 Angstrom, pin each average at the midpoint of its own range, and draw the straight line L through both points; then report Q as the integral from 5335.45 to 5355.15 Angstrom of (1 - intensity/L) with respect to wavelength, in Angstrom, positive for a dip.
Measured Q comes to 0.7 Angstrom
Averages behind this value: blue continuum 22.4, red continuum 26.1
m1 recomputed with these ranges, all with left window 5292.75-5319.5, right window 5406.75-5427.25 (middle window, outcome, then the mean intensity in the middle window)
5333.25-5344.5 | 0.46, 22.7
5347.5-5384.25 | -0.86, 25.3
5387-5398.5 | -0.21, 26.2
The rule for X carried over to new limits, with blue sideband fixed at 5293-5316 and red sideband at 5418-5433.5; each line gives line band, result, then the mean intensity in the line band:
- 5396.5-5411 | 0.02 mag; 25.2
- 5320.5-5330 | 0.10 mag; 21.1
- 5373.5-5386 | -0.08 mag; 26.7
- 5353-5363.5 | -0.07 mag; 25.9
